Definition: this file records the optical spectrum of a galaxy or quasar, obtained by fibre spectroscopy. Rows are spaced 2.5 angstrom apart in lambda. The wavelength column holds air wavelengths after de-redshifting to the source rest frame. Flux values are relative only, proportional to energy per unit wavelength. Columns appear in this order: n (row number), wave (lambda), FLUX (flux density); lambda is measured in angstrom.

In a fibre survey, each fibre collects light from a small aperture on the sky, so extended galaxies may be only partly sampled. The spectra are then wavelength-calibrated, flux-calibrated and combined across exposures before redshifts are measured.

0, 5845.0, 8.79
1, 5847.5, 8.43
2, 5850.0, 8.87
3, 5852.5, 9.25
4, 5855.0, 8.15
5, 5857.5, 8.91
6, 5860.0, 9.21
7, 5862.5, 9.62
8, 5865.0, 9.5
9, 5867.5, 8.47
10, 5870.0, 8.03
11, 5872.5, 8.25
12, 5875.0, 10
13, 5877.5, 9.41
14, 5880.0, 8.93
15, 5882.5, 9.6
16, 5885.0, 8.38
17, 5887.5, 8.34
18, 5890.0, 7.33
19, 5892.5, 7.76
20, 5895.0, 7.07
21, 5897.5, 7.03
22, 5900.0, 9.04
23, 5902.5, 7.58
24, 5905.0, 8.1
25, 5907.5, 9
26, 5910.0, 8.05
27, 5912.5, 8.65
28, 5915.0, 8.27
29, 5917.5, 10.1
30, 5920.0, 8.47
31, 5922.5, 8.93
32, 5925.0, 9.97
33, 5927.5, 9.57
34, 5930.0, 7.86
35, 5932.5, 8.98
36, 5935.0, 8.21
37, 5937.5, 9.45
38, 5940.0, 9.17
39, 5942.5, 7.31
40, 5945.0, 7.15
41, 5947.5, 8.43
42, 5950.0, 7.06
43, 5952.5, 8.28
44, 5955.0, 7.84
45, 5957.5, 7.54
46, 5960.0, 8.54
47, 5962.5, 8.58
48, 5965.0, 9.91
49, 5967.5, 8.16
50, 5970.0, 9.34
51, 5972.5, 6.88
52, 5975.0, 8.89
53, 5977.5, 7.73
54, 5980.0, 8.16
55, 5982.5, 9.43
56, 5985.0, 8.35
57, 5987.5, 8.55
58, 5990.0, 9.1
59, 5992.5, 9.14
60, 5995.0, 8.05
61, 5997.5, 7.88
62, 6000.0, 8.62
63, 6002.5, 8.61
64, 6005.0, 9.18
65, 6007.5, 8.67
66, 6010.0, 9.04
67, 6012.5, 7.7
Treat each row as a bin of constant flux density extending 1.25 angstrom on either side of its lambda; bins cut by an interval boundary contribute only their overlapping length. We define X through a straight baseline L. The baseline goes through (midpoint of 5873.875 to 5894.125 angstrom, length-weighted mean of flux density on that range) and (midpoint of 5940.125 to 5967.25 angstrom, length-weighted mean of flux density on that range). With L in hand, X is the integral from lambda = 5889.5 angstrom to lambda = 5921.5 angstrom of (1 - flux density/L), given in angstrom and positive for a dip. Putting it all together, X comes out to 1.1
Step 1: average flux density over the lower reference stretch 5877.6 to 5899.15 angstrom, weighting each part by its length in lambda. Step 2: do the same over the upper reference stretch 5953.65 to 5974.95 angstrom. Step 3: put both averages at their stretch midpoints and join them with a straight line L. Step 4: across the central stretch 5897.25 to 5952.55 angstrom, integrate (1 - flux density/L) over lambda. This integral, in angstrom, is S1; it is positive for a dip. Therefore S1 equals -1.6 angstrom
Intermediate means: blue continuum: 8.15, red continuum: 8.38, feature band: 8.49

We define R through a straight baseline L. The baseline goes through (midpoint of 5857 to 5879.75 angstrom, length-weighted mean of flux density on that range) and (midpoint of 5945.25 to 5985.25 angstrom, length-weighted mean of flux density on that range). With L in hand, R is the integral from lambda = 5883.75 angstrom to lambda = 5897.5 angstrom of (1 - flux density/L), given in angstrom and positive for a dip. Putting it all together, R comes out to 1.8 angstrom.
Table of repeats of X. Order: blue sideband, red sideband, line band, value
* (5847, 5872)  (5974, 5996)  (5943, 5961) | 1.8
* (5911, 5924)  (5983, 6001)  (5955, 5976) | 0.6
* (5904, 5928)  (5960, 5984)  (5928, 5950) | 1.2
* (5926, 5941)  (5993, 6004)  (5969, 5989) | 0.3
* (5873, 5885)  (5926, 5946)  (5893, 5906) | 1.8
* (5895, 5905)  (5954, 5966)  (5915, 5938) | -2.6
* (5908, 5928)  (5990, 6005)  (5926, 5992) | 2.6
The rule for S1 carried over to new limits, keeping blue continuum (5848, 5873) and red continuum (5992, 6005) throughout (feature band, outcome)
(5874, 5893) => 0.1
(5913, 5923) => -0.3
